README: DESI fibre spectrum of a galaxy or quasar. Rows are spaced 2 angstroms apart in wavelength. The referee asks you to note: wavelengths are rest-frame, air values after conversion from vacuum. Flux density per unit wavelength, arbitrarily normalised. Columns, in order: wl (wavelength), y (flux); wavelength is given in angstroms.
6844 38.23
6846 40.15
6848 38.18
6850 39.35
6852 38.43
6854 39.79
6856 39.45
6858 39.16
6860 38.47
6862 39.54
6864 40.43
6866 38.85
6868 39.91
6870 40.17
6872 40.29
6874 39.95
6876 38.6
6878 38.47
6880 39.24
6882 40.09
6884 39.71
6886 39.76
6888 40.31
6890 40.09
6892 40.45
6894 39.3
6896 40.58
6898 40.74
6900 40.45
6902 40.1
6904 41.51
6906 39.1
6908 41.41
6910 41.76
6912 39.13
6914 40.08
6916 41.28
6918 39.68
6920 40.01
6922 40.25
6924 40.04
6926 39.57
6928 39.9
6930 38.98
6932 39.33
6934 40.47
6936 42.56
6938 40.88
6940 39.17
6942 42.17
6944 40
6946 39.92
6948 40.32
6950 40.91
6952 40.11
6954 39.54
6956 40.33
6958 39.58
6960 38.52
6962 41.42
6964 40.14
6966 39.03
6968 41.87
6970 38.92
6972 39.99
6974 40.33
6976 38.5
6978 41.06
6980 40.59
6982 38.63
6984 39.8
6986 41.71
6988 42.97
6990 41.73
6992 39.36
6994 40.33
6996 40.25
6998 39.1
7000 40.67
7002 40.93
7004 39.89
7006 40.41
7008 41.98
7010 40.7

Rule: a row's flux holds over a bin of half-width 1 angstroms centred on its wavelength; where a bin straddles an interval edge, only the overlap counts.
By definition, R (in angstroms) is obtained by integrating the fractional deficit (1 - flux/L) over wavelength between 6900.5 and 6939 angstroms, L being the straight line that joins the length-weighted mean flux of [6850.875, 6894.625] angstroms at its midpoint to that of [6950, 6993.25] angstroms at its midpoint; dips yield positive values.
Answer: -0.4 angstroms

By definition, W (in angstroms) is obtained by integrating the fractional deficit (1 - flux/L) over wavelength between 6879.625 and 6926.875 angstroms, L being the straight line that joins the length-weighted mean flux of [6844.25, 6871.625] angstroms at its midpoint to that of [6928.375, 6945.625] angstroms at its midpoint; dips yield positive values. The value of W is -0.29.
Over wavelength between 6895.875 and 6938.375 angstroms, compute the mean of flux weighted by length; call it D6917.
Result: 40.3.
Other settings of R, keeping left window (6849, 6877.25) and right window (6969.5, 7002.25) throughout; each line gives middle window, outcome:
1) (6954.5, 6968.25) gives 0.0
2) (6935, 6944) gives -0.2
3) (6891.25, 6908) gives -0.3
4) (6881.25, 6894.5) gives -0.1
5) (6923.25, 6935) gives 0.1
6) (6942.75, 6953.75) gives -0.1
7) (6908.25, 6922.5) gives -0.2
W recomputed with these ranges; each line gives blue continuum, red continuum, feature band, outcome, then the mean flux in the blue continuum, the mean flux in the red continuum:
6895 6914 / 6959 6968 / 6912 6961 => 0.13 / 40.5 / 40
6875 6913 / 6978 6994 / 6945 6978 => 0.42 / 40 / 40.7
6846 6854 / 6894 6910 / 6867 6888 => 0.08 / 39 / 40.6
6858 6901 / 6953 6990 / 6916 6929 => -0.01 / 39.8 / 40.2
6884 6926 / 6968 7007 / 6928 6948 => -0.04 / 40.3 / 40.3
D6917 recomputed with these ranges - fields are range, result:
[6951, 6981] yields 40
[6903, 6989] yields 40.3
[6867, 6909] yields 40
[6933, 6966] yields 40.3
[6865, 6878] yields 39.5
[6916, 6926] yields 40.1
